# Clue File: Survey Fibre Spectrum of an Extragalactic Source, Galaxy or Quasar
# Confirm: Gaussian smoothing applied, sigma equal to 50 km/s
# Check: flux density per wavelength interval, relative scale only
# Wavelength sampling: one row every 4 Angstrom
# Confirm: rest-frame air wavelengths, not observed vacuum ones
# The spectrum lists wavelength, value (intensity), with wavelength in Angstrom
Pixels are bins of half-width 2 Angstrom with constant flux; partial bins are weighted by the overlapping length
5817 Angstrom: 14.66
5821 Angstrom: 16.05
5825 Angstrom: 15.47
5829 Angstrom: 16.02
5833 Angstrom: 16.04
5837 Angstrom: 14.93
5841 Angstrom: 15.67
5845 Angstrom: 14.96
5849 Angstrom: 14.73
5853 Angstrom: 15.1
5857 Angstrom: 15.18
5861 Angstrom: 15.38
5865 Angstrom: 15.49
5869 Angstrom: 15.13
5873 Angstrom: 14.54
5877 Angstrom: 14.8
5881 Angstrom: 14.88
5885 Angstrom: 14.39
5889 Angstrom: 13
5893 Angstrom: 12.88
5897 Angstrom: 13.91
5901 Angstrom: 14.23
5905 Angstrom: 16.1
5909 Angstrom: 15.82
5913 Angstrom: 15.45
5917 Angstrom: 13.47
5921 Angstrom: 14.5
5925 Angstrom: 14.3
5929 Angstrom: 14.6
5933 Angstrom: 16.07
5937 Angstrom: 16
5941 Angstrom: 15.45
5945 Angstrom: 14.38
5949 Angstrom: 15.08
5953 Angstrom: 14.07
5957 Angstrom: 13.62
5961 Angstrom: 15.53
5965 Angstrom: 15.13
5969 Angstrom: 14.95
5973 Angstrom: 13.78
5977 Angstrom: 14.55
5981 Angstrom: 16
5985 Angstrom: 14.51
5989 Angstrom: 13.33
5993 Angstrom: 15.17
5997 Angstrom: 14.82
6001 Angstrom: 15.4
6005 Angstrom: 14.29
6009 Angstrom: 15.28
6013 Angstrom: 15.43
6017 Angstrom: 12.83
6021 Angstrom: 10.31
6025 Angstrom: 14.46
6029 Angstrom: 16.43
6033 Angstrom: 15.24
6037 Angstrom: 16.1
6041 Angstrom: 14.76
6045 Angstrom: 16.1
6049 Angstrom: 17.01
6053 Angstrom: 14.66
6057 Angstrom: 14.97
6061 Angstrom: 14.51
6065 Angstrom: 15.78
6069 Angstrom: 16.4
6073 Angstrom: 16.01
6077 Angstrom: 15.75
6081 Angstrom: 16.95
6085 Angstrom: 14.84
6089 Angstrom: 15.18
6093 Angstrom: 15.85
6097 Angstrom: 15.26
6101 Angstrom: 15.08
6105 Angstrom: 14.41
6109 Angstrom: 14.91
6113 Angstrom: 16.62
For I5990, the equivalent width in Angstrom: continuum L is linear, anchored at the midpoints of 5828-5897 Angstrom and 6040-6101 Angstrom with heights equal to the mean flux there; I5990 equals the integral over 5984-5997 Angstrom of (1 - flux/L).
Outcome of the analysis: 0.8 Angstrom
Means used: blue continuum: 14.8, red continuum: 15.6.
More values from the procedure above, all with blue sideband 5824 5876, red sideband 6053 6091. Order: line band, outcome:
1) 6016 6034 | 1.9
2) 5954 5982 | 1.3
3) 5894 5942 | 1.3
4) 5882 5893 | 1.2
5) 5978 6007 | 1.3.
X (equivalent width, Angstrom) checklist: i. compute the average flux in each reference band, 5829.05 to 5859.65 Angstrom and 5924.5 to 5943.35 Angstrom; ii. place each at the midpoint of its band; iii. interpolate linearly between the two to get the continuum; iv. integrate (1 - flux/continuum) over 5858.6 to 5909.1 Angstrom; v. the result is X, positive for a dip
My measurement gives 2.3 Angstrom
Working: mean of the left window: 15.3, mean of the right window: 15.3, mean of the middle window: 14.6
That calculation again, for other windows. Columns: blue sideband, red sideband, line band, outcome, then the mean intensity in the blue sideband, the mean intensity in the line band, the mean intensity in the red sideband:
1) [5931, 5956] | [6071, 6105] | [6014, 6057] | 1.6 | 15.1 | 14.8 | 15.5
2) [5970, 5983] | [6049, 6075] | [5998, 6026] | 2.0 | 14.8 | 14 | 15.5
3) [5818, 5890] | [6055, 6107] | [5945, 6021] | 3.9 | 15.1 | 14.5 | 15.5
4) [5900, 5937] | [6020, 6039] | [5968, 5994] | 0.5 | 15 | 14.6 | 14.7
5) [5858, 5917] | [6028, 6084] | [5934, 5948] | -0.3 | 14.7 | 15.3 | 15.7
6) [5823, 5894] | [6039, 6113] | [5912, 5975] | 1.7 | 15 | 14.8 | 15.5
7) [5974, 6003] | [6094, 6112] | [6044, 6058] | -0.7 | 14.8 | 15.7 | 15.1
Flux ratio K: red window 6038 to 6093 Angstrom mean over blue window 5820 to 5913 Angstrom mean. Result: 1.04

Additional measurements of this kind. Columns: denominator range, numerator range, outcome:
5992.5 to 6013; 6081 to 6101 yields 1.03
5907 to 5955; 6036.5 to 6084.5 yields 1.05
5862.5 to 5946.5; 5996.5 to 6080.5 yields 1.03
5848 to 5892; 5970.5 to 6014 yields 1.00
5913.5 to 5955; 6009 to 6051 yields 1.00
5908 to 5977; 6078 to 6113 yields 1.04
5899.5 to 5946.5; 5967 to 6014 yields 0.98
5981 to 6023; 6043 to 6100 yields 1.10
